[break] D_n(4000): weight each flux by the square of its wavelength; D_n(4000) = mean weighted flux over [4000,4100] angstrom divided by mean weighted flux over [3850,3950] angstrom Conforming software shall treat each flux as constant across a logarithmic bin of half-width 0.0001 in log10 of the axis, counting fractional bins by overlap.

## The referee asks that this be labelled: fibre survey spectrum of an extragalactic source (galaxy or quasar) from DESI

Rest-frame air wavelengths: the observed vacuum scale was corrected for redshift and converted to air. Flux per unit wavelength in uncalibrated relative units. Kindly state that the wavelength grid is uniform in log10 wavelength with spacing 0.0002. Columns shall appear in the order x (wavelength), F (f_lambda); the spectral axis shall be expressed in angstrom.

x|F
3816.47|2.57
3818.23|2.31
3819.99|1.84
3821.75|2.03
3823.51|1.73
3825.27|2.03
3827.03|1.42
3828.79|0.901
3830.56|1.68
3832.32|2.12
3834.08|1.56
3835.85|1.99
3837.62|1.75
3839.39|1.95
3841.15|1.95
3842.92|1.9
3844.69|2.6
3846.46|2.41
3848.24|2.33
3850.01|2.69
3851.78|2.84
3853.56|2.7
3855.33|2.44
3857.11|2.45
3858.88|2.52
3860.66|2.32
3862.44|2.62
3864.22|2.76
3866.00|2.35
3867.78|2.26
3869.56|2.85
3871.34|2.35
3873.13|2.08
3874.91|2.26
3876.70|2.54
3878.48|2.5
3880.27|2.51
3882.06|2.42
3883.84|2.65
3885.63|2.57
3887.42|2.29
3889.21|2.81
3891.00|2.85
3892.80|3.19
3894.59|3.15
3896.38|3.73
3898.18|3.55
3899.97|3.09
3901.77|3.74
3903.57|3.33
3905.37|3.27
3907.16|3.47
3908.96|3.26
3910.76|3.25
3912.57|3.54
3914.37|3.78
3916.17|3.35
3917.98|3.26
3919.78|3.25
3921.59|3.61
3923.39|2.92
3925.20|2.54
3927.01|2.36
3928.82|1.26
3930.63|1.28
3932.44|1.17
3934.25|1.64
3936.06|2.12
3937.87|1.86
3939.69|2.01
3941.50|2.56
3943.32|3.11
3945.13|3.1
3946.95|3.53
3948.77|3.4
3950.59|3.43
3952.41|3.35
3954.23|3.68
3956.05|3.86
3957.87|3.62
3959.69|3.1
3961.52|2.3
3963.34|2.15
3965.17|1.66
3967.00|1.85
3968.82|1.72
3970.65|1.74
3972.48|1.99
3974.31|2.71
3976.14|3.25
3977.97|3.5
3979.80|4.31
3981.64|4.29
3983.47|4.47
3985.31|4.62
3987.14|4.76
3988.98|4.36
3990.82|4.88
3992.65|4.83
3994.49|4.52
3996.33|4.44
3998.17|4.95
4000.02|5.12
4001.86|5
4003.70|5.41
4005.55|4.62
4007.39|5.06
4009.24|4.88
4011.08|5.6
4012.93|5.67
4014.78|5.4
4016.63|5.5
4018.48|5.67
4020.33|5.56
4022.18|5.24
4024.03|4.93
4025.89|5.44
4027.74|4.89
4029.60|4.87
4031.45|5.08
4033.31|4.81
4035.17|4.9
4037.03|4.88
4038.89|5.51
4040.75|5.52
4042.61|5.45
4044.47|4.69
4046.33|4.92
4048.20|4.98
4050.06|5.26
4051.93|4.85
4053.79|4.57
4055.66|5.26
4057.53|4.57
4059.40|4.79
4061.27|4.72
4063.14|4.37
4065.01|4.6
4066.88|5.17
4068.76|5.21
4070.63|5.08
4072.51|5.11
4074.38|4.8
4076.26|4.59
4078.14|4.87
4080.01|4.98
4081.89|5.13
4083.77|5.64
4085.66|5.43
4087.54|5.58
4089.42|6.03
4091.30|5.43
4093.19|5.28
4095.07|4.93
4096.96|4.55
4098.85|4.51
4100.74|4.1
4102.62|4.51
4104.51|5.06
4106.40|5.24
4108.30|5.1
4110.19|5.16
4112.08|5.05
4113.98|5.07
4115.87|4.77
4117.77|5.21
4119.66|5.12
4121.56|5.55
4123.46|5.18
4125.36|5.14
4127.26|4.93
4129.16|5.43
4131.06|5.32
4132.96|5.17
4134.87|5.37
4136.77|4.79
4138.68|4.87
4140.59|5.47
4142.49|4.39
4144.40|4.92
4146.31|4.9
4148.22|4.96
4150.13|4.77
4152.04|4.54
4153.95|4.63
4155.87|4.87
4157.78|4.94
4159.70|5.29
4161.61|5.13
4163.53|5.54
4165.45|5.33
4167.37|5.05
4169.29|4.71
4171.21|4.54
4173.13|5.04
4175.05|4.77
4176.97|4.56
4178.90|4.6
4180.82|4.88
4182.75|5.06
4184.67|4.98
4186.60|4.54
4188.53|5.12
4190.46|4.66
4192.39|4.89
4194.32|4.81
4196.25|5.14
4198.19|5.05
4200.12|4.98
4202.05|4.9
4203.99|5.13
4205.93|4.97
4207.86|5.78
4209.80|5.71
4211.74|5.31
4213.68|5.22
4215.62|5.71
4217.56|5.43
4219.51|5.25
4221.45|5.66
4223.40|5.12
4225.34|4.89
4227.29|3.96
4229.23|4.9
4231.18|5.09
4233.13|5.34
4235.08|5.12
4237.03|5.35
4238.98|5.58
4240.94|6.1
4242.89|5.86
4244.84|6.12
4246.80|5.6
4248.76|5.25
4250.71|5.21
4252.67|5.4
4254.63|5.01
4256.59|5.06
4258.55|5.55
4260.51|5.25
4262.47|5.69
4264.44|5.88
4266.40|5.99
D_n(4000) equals 2.00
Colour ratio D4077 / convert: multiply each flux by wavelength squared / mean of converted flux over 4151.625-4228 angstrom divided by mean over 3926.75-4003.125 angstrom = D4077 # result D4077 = 1.7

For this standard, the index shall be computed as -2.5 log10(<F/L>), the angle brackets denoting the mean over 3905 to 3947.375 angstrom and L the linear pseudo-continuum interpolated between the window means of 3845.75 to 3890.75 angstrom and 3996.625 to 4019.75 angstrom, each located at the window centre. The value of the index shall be 0.30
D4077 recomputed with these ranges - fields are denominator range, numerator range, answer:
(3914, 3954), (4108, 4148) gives 2.09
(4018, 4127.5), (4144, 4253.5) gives 1.08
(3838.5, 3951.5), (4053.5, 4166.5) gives 2.07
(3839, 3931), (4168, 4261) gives 2.21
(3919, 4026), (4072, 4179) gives 1.48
